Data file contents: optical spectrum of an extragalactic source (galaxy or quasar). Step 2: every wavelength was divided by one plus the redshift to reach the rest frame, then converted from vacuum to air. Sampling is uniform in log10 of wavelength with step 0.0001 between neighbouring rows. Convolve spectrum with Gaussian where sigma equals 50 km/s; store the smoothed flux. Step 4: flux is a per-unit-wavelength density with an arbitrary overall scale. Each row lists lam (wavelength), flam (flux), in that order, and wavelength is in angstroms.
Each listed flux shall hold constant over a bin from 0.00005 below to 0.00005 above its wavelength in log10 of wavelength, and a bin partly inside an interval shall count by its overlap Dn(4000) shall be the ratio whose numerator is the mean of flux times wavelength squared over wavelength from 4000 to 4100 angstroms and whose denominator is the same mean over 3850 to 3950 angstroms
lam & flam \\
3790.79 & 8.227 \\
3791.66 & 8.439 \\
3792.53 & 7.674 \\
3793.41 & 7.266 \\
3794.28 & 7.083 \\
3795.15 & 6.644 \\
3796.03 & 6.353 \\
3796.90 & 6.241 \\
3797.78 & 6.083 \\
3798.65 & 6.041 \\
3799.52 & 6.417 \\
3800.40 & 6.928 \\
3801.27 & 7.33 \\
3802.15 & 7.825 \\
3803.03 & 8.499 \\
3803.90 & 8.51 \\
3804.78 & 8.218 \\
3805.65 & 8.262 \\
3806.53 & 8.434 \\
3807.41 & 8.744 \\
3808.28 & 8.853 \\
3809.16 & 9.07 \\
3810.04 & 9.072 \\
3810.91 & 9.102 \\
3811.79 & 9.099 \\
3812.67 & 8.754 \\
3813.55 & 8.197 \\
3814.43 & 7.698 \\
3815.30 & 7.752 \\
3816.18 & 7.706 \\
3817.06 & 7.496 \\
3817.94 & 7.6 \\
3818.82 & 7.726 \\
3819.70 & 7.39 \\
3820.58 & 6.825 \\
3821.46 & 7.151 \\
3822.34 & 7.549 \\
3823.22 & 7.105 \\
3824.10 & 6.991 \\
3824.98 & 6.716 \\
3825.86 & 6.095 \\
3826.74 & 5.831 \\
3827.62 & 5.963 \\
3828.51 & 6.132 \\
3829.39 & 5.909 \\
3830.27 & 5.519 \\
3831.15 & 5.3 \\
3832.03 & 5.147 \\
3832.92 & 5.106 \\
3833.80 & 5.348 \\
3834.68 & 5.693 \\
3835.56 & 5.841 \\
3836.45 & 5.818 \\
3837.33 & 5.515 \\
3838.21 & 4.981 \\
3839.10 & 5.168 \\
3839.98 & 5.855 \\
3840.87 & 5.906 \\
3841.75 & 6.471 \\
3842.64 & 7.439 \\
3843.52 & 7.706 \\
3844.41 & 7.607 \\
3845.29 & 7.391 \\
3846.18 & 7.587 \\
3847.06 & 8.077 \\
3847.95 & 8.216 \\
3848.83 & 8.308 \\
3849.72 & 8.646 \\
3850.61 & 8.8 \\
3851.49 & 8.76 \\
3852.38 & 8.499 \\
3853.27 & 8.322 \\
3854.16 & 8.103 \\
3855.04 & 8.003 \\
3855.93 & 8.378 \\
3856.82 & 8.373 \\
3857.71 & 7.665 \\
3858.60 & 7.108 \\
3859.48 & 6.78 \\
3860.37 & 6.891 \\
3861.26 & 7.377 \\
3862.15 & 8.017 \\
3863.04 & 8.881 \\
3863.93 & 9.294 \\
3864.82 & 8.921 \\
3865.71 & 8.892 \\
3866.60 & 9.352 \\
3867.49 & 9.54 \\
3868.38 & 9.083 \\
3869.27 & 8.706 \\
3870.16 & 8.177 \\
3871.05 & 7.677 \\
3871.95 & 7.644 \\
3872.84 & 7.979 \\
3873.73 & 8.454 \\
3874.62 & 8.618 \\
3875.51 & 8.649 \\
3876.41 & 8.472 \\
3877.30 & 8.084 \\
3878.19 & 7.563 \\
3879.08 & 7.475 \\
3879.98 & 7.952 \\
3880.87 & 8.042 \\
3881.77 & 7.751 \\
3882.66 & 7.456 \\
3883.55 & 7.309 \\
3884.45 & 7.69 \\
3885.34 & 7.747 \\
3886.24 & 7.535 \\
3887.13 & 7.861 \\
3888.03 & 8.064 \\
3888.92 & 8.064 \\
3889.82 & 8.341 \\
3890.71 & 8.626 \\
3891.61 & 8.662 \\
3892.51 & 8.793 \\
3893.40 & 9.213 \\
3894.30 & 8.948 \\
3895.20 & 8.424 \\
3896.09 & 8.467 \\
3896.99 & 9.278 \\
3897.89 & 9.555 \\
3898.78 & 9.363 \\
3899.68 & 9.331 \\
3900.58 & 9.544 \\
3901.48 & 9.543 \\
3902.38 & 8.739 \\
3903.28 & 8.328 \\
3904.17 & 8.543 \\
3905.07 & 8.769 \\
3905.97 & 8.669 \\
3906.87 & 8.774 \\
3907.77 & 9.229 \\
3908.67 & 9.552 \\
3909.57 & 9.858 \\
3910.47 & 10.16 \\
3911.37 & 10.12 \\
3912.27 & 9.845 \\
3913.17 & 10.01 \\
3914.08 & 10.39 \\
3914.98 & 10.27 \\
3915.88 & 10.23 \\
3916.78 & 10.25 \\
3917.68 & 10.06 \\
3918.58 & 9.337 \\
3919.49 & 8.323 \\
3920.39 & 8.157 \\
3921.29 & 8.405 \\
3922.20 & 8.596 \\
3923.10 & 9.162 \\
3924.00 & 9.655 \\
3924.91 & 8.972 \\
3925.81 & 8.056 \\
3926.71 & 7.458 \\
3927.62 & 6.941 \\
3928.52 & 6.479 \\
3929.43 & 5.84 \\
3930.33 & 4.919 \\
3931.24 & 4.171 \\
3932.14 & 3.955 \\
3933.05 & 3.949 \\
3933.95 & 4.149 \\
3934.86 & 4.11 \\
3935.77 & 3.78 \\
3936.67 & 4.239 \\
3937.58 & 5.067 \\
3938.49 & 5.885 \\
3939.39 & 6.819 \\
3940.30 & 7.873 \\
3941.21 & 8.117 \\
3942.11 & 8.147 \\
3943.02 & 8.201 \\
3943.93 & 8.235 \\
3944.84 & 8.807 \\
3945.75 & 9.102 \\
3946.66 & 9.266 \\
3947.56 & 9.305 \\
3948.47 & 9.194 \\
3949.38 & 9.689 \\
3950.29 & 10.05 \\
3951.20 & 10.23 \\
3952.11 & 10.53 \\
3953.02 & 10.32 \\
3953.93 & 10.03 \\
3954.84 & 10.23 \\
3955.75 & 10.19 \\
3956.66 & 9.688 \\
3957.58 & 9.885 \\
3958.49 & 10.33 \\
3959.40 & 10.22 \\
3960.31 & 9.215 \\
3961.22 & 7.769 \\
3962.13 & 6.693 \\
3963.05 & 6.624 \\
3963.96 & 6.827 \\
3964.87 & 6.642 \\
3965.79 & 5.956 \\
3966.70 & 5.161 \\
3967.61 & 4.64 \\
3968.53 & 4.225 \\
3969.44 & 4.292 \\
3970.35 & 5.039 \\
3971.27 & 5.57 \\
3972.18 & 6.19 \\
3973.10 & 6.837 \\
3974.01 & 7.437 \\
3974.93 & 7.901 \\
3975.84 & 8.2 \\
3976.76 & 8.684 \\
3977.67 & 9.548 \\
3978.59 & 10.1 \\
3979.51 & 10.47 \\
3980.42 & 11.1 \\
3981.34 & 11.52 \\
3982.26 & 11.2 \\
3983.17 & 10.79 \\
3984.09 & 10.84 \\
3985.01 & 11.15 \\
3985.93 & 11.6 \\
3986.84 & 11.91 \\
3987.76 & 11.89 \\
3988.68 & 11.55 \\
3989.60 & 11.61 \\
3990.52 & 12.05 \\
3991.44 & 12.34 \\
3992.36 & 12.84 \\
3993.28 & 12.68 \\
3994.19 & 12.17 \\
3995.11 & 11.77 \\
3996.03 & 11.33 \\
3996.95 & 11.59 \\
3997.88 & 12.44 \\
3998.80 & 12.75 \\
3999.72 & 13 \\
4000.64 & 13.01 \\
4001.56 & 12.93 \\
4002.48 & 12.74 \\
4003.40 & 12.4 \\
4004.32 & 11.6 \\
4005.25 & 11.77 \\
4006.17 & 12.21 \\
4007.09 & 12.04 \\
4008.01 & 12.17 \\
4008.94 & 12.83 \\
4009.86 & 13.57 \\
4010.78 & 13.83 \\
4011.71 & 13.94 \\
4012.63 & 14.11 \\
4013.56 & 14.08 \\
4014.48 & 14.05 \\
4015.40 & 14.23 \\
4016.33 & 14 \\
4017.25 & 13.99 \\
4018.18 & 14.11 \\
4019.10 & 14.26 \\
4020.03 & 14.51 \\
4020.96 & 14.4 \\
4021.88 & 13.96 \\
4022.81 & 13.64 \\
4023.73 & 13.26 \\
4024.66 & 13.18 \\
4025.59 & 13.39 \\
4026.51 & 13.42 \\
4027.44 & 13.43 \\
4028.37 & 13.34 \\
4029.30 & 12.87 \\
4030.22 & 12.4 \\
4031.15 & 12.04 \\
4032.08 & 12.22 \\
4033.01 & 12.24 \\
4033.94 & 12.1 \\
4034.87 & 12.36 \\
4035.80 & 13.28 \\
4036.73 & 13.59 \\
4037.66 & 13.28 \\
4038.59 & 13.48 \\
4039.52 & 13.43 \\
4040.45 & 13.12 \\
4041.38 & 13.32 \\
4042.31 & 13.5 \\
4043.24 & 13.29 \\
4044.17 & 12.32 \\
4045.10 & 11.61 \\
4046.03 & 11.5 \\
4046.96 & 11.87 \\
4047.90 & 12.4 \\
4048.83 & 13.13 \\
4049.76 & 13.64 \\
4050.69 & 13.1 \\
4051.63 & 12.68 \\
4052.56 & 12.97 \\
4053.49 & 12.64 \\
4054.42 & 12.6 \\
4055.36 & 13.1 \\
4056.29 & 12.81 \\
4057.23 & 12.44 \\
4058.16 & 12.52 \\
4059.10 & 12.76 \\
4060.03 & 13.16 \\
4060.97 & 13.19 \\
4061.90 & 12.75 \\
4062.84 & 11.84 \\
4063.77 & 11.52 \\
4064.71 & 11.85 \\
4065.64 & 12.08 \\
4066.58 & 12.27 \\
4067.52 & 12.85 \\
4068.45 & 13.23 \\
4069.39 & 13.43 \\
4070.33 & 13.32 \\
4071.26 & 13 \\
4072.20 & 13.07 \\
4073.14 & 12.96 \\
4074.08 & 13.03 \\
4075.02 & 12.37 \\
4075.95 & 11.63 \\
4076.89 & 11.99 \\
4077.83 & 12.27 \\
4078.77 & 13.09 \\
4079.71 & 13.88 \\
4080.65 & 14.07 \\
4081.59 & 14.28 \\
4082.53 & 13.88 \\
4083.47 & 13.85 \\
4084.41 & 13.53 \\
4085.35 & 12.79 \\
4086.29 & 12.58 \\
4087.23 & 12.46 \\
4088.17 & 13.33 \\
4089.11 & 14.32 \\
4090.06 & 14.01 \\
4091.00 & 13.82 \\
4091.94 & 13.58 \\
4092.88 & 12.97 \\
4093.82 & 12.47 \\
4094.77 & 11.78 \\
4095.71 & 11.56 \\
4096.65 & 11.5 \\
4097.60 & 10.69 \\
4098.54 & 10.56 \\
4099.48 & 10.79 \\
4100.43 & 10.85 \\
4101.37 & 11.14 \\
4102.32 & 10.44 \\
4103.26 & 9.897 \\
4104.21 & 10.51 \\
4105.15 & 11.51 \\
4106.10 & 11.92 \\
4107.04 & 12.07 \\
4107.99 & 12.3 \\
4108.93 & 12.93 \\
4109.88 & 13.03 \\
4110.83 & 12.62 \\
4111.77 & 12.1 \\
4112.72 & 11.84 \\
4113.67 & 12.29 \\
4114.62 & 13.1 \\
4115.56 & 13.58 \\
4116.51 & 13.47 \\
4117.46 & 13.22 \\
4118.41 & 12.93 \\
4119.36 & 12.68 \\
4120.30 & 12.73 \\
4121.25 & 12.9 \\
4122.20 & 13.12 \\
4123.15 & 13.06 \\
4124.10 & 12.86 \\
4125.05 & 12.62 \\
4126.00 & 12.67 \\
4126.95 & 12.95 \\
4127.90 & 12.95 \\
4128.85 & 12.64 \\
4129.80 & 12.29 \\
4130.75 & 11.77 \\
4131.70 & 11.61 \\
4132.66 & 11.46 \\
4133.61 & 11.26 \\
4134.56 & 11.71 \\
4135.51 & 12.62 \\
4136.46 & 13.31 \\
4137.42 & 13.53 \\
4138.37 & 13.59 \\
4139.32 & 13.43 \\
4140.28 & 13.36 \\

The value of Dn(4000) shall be 1.70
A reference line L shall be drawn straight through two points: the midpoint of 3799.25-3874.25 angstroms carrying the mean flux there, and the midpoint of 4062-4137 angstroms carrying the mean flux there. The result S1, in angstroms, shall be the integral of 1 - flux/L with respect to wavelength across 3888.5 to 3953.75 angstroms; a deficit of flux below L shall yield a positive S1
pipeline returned 5.4 angstroms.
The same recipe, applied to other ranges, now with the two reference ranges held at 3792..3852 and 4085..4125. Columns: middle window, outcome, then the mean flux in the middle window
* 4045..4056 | -1.26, 12.6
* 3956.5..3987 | 4.93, 8.32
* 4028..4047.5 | -2.82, 12.7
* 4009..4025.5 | -4.88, 13.9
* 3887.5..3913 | -1.31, 9.04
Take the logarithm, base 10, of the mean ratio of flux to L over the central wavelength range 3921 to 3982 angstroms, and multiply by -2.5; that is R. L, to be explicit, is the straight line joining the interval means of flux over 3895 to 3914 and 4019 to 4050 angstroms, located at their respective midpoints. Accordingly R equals 0.35 mag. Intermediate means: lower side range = 9.28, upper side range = 13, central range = 7.7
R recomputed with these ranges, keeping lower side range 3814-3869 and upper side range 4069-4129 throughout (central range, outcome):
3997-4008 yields -0.17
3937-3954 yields 0.10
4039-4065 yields -0.10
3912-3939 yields 0.22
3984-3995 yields -0.16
